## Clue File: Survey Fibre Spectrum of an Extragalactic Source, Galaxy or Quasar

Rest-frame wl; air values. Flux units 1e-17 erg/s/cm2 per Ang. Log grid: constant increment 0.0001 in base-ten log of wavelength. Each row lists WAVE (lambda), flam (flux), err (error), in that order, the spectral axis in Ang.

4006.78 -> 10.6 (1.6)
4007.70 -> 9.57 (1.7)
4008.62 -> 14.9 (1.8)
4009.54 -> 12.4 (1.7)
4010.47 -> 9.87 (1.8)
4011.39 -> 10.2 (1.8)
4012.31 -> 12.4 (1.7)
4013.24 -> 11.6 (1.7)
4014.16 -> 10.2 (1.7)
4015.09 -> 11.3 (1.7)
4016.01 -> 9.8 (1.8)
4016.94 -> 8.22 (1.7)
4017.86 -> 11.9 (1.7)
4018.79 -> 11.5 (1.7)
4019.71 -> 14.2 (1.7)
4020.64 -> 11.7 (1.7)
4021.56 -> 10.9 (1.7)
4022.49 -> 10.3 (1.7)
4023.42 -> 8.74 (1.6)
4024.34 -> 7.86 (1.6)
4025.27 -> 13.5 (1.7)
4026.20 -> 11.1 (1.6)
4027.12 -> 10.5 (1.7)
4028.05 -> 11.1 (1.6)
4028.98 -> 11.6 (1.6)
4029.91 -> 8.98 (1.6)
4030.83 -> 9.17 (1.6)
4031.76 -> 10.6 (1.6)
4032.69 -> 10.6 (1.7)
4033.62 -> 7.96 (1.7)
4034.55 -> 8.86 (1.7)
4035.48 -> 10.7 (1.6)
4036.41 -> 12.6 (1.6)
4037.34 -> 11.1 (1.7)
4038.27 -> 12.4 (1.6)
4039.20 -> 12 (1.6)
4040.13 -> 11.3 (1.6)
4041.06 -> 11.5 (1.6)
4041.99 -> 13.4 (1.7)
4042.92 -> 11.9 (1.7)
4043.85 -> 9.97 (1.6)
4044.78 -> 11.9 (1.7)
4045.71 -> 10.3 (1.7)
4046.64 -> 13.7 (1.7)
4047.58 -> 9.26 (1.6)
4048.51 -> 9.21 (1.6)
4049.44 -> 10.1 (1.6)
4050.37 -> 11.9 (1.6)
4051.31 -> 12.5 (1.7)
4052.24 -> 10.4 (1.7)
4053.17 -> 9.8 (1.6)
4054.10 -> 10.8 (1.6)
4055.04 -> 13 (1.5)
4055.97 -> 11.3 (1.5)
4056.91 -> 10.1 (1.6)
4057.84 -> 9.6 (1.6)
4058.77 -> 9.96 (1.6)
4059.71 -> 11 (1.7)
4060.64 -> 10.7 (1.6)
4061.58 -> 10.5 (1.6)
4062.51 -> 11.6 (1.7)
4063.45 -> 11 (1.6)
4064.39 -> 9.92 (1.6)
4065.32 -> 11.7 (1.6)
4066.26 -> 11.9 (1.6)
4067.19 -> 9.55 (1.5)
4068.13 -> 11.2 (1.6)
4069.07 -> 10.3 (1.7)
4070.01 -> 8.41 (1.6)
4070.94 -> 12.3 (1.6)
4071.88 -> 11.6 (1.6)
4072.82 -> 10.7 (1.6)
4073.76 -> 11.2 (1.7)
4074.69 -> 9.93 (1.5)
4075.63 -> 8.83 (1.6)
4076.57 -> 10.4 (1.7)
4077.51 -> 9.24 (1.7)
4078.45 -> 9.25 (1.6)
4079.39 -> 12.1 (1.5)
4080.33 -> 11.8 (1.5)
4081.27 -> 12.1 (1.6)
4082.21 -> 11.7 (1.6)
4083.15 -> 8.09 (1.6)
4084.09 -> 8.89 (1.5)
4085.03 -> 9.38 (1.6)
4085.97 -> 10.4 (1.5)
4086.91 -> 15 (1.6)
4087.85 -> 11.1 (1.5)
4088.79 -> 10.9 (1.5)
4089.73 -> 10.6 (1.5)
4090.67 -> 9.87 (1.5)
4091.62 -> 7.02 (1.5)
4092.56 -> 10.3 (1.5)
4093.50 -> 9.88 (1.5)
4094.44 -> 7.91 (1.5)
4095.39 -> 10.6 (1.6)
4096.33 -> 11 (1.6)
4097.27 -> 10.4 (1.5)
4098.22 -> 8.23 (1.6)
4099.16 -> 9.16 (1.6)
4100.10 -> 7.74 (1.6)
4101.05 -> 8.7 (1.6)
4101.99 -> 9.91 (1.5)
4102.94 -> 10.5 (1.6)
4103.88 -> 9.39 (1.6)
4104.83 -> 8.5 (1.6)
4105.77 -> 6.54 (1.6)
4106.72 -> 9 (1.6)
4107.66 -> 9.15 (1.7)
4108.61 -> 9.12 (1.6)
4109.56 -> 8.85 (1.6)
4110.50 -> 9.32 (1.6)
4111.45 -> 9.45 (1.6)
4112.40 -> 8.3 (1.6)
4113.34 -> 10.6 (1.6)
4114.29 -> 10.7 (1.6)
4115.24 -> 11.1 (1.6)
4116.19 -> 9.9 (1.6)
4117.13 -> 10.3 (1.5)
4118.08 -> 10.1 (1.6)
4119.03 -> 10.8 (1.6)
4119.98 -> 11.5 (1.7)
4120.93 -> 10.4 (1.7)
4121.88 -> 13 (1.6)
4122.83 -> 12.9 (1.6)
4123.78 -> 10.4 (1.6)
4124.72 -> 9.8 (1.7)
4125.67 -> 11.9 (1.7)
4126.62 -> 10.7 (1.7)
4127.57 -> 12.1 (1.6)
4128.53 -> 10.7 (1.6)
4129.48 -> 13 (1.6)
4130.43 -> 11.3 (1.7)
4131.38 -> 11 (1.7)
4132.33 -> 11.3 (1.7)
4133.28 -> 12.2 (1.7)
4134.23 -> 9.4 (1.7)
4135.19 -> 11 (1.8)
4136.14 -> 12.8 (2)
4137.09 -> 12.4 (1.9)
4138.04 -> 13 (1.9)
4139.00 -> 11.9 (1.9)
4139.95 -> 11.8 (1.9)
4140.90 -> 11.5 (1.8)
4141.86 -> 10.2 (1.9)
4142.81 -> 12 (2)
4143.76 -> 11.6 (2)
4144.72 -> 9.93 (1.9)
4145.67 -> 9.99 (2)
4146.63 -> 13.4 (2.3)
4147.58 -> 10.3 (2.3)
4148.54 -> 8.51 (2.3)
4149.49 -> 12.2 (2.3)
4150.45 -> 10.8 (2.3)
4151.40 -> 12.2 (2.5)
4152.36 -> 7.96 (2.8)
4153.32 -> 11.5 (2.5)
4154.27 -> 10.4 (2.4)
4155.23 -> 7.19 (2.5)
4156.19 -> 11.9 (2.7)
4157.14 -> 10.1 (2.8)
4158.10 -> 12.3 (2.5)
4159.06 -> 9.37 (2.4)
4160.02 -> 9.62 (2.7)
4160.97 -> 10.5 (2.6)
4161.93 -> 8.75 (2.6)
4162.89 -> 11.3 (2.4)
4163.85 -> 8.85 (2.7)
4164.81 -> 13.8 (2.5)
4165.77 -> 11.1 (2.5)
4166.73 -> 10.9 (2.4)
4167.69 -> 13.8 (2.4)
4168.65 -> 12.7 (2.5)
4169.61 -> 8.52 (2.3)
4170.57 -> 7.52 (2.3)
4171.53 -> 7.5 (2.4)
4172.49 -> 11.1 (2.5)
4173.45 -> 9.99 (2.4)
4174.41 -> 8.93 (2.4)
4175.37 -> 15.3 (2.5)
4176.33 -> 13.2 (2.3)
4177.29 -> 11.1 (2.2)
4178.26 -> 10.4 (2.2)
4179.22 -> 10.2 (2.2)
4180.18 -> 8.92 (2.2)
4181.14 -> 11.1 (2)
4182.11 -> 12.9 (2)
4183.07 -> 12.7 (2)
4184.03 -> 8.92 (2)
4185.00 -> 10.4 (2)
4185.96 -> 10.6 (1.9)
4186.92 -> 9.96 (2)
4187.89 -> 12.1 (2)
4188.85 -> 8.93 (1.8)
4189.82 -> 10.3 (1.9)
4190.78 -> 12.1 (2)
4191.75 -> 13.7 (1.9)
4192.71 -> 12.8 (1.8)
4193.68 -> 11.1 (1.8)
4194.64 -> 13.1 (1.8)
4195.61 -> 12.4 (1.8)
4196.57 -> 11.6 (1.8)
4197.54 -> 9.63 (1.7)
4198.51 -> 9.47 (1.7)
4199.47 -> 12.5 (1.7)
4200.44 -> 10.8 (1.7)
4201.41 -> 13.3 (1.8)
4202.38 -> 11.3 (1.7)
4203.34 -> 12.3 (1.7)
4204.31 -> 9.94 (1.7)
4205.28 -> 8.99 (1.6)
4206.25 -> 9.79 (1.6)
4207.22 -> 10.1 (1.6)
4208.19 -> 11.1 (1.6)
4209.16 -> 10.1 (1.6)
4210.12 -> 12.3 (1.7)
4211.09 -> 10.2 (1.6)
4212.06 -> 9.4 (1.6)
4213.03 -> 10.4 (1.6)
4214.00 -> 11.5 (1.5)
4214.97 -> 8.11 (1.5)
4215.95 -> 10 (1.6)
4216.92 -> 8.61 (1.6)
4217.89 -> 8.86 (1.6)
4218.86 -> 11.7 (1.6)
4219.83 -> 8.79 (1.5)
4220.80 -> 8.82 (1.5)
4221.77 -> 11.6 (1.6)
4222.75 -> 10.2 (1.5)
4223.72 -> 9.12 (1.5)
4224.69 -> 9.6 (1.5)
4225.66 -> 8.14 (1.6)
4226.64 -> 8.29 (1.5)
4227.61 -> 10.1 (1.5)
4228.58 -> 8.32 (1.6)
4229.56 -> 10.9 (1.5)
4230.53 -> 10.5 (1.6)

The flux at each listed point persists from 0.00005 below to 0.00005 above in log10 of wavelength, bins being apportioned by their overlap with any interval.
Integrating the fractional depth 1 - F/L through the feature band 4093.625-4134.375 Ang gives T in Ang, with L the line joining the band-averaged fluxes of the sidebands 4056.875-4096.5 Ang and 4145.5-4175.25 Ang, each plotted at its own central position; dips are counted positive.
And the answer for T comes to 1.17 Ang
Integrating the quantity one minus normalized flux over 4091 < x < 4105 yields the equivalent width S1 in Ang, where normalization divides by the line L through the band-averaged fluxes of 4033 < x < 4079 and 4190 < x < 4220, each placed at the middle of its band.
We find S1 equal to 1.95 Ang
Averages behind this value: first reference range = 10.8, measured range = 9.3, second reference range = 10.9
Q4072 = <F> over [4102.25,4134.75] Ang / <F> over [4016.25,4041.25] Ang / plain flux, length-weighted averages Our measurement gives 1.0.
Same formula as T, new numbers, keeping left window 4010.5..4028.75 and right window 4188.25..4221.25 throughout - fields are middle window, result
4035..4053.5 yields -0.76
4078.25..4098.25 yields 0.86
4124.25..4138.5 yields -0.96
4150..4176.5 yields 0.42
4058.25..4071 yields 0.21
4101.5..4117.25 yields 2.00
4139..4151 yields -0.33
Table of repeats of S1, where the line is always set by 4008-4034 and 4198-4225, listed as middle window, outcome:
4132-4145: -1.25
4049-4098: 0.59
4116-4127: -0.46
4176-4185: -0.50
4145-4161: 0.00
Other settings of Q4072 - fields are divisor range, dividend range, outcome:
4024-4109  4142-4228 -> 1.02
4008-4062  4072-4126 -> 0.92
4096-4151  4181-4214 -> 1.05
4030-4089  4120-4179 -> 1.02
